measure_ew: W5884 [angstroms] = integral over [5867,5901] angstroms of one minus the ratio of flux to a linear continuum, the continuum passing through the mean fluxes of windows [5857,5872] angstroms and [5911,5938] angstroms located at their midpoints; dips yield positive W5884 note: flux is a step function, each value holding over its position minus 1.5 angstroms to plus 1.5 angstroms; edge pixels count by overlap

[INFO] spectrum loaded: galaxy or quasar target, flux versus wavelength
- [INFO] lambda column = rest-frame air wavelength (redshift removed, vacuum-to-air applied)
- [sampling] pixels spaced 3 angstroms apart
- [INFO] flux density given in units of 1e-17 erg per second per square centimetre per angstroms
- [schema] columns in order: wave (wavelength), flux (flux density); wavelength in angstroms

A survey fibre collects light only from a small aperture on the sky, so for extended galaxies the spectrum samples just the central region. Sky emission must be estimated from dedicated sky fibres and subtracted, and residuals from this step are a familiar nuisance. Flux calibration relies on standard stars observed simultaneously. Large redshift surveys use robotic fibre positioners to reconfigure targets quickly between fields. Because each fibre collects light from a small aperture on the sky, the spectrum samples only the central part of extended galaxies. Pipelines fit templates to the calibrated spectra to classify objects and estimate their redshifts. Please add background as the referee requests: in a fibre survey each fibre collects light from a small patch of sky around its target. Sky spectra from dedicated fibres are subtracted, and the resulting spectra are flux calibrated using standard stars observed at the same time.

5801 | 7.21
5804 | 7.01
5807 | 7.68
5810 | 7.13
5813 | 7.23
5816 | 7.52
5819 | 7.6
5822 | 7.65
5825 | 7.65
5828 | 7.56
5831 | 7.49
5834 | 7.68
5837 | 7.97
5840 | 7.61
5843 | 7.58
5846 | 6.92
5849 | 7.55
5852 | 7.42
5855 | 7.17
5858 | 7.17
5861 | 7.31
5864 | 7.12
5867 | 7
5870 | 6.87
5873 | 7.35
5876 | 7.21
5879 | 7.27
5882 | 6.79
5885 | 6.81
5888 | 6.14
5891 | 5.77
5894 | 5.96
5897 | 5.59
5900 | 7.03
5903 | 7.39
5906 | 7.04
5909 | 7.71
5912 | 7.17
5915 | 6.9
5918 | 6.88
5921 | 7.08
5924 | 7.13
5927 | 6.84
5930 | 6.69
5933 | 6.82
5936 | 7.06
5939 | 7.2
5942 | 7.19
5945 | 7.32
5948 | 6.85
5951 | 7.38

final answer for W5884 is 2.1 angstroms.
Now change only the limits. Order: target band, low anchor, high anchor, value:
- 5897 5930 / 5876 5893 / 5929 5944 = -1.0 angstroms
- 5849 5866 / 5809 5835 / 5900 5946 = 0.2 angstroms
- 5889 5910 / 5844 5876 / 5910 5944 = 1.4 angstroms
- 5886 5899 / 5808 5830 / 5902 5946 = 2.3 angstroms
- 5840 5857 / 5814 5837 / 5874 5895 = -0.3 angstroms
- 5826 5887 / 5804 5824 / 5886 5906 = -3.5 angstroms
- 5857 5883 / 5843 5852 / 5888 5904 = -1.1 angstroms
